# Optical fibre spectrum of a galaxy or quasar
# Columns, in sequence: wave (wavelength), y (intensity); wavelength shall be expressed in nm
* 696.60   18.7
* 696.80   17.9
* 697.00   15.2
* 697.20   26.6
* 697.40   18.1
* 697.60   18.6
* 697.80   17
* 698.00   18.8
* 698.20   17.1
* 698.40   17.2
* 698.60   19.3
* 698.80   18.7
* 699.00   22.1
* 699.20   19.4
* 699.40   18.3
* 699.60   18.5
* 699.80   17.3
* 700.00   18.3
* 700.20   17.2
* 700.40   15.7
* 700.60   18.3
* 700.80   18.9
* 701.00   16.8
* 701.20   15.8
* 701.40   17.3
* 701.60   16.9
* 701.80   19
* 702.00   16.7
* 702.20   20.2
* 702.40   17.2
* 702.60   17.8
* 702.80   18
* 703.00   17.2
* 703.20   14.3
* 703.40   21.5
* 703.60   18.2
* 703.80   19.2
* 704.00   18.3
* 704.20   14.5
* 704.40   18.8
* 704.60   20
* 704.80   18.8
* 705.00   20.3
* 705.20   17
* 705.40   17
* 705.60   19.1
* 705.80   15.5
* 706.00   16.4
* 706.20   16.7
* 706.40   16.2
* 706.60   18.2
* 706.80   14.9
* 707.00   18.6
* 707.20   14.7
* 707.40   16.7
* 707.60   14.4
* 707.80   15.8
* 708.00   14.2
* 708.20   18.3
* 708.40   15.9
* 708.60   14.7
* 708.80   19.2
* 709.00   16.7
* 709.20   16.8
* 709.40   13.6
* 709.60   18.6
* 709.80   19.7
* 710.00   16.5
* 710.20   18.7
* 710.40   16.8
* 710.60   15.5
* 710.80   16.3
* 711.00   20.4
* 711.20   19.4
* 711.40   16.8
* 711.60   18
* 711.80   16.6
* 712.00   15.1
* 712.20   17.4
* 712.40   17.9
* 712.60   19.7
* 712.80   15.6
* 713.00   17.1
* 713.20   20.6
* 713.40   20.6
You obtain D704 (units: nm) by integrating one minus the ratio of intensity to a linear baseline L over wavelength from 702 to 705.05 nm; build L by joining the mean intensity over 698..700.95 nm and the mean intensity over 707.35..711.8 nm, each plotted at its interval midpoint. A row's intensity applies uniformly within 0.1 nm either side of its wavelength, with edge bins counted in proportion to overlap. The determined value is -0.077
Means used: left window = 18.3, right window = 16.9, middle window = 18.2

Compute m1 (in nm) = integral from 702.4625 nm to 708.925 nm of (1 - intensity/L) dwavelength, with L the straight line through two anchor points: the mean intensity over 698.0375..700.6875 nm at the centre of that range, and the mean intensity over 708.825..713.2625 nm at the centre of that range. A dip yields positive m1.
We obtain 0.23 nm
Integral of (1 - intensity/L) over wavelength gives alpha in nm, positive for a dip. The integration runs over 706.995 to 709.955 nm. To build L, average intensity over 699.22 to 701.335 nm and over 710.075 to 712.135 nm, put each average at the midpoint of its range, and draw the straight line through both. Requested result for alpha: 0.16 nm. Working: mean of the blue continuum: 17.6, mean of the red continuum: 17.4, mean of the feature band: 16.5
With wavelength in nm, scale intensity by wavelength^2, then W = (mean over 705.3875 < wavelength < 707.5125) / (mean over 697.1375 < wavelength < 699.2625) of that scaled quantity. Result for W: 0.9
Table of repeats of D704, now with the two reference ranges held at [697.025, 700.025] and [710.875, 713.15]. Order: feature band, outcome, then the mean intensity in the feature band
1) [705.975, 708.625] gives 0.29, 16.2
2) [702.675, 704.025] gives 0.03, 18.1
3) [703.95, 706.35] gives 0.09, 17.7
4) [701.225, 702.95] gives 0.08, 17.8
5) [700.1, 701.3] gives 0.10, 17.1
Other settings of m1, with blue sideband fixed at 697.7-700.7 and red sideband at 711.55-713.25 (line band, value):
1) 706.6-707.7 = 0.10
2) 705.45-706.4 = 0.05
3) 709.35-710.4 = 0.00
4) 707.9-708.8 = 0.08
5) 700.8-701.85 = 0.05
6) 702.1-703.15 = 0.01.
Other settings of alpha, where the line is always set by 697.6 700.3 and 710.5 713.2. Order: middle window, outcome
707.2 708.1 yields 0.13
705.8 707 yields 0.09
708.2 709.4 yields 0.08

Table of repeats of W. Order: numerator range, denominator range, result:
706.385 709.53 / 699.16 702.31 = 0.93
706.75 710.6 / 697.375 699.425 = 0.92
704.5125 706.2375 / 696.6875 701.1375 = 0.99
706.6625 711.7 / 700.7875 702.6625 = 0.98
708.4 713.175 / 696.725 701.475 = 0.98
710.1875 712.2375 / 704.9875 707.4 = 1.04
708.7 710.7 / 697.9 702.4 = 0.98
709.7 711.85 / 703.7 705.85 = 1.00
